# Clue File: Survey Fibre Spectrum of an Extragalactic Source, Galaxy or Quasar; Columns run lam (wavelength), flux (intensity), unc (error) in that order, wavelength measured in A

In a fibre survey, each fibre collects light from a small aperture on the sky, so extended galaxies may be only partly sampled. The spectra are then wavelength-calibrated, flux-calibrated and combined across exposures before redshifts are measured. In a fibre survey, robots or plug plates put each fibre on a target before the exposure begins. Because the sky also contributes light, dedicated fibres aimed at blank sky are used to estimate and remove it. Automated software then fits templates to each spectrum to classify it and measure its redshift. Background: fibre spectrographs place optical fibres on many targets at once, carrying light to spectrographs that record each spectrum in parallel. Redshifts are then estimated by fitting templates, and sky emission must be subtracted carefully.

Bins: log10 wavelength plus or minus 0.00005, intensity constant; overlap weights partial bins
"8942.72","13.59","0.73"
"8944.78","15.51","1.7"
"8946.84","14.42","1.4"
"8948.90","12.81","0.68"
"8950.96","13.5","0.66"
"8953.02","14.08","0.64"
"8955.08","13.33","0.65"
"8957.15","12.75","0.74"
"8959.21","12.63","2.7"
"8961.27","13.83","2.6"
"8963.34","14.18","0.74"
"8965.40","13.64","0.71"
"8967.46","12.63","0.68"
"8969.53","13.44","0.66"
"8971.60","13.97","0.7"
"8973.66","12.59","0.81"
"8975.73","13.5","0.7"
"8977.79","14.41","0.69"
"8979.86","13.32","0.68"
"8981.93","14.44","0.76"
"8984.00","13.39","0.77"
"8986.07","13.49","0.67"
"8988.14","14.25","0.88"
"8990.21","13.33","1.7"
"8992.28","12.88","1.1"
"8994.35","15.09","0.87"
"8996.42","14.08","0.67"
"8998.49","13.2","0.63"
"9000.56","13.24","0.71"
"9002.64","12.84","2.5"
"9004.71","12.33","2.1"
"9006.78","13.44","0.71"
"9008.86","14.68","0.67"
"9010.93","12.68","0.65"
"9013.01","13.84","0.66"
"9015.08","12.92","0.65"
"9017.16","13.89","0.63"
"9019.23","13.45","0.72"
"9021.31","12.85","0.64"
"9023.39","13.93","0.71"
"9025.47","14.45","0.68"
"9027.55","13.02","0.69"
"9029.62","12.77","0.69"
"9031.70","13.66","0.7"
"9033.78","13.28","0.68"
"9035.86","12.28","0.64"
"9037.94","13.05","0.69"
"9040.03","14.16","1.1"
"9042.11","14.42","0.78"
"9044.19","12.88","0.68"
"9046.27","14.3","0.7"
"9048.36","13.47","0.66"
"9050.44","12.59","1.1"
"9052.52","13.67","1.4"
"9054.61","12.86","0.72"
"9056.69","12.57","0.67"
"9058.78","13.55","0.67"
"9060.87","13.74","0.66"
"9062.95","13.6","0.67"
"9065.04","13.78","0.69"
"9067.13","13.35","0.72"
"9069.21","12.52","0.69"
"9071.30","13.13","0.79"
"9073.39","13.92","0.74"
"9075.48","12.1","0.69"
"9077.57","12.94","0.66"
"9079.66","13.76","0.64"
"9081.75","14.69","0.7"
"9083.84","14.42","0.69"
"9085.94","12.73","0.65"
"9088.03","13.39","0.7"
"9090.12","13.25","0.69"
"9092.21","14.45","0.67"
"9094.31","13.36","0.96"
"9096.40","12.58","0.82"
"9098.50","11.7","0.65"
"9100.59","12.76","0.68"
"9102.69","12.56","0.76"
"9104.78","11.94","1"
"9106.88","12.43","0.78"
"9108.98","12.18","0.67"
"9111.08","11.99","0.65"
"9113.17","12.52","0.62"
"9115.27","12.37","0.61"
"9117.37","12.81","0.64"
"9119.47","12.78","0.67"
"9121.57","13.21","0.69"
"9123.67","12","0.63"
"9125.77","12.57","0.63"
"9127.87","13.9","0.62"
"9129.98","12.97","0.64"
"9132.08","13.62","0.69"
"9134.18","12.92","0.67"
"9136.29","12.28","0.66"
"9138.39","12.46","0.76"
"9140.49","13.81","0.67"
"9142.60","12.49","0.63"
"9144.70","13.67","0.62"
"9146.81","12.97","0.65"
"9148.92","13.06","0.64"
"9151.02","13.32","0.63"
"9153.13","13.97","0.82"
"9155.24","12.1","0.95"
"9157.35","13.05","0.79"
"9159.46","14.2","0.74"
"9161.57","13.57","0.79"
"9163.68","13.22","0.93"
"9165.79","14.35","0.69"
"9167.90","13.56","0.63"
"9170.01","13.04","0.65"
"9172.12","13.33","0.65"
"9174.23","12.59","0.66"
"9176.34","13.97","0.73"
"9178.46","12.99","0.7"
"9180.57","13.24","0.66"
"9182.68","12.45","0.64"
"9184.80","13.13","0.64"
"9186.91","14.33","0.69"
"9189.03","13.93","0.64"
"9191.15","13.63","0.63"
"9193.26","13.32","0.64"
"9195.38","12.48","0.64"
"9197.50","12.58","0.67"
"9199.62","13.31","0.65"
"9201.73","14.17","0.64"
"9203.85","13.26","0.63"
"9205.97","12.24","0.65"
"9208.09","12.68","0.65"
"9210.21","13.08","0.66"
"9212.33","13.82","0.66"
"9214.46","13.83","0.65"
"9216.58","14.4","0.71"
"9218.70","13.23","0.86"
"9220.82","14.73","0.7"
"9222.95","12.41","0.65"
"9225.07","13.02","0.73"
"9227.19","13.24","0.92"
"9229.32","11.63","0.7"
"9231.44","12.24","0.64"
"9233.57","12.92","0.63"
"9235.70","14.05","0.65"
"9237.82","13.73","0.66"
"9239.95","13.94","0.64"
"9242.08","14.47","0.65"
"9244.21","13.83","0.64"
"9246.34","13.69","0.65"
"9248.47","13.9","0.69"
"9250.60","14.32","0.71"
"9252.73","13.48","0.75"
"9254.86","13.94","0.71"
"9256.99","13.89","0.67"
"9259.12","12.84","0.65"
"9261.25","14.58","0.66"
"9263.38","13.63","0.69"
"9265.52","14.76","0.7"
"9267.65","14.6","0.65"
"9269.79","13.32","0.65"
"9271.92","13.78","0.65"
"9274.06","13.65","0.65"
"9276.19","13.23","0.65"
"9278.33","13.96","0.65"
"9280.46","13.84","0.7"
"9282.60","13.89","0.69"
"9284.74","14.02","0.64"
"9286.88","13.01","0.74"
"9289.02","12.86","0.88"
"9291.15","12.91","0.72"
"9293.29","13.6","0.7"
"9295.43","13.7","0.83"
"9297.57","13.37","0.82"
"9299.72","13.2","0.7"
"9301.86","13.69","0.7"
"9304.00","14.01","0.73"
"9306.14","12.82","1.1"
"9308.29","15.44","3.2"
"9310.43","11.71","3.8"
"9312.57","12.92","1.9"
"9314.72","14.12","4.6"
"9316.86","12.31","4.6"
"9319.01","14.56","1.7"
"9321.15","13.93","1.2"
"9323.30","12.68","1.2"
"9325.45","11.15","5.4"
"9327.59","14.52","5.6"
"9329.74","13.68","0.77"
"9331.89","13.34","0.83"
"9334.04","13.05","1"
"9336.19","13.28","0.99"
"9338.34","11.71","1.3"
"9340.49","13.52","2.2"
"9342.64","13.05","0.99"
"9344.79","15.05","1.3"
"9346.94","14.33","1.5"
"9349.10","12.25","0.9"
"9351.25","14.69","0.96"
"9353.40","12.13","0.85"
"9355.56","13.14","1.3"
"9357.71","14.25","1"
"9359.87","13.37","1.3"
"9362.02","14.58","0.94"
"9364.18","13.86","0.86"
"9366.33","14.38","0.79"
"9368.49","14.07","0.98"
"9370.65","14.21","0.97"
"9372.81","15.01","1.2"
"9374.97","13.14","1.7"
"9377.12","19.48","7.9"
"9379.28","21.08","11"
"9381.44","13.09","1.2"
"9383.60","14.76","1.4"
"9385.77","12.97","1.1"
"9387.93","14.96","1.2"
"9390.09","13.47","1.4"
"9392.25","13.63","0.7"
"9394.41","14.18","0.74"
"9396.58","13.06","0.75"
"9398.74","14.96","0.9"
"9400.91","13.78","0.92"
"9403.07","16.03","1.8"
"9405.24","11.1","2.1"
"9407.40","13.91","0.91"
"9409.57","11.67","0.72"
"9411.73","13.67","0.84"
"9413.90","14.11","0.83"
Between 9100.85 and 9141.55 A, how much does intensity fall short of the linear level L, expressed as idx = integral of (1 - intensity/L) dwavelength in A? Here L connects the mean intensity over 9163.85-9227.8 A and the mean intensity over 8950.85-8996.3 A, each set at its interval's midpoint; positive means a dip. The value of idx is 2.2 A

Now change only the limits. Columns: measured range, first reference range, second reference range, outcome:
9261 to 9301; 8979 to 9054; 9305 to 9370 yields -0.6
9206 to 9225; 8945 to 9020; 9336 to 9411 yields 0.6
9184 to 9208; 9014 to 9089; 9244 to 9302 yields 0.5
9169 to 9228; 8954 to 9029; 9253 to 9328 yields 1.0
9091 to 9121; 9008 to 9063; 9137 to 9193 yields 1.7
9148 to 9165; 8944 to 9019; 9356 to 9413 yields 0.7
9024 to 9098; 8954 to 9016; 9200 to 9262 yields 0.6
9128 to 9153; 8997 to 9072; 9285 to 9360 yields 0.4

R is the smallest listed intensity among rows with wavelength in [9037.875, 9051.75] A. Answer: 12.59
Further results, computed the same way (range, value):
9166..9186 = 12.45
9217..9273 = 11.63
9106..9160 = 11.99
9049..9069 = 12.57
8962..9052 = 12.28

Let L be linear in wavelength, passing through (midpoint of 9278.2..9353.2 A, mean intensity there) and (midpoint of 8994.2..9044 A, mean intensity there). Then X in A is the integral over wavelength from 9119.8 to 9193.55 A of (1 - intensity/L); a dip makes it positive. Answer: 1.1 A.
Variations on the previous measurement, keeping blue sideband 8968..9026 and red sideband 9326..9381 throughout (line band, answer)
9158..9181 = 0.6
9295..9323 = 1.2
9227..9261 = 1.1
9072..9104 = 1.1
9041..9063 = 0.4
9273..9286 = 0.3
